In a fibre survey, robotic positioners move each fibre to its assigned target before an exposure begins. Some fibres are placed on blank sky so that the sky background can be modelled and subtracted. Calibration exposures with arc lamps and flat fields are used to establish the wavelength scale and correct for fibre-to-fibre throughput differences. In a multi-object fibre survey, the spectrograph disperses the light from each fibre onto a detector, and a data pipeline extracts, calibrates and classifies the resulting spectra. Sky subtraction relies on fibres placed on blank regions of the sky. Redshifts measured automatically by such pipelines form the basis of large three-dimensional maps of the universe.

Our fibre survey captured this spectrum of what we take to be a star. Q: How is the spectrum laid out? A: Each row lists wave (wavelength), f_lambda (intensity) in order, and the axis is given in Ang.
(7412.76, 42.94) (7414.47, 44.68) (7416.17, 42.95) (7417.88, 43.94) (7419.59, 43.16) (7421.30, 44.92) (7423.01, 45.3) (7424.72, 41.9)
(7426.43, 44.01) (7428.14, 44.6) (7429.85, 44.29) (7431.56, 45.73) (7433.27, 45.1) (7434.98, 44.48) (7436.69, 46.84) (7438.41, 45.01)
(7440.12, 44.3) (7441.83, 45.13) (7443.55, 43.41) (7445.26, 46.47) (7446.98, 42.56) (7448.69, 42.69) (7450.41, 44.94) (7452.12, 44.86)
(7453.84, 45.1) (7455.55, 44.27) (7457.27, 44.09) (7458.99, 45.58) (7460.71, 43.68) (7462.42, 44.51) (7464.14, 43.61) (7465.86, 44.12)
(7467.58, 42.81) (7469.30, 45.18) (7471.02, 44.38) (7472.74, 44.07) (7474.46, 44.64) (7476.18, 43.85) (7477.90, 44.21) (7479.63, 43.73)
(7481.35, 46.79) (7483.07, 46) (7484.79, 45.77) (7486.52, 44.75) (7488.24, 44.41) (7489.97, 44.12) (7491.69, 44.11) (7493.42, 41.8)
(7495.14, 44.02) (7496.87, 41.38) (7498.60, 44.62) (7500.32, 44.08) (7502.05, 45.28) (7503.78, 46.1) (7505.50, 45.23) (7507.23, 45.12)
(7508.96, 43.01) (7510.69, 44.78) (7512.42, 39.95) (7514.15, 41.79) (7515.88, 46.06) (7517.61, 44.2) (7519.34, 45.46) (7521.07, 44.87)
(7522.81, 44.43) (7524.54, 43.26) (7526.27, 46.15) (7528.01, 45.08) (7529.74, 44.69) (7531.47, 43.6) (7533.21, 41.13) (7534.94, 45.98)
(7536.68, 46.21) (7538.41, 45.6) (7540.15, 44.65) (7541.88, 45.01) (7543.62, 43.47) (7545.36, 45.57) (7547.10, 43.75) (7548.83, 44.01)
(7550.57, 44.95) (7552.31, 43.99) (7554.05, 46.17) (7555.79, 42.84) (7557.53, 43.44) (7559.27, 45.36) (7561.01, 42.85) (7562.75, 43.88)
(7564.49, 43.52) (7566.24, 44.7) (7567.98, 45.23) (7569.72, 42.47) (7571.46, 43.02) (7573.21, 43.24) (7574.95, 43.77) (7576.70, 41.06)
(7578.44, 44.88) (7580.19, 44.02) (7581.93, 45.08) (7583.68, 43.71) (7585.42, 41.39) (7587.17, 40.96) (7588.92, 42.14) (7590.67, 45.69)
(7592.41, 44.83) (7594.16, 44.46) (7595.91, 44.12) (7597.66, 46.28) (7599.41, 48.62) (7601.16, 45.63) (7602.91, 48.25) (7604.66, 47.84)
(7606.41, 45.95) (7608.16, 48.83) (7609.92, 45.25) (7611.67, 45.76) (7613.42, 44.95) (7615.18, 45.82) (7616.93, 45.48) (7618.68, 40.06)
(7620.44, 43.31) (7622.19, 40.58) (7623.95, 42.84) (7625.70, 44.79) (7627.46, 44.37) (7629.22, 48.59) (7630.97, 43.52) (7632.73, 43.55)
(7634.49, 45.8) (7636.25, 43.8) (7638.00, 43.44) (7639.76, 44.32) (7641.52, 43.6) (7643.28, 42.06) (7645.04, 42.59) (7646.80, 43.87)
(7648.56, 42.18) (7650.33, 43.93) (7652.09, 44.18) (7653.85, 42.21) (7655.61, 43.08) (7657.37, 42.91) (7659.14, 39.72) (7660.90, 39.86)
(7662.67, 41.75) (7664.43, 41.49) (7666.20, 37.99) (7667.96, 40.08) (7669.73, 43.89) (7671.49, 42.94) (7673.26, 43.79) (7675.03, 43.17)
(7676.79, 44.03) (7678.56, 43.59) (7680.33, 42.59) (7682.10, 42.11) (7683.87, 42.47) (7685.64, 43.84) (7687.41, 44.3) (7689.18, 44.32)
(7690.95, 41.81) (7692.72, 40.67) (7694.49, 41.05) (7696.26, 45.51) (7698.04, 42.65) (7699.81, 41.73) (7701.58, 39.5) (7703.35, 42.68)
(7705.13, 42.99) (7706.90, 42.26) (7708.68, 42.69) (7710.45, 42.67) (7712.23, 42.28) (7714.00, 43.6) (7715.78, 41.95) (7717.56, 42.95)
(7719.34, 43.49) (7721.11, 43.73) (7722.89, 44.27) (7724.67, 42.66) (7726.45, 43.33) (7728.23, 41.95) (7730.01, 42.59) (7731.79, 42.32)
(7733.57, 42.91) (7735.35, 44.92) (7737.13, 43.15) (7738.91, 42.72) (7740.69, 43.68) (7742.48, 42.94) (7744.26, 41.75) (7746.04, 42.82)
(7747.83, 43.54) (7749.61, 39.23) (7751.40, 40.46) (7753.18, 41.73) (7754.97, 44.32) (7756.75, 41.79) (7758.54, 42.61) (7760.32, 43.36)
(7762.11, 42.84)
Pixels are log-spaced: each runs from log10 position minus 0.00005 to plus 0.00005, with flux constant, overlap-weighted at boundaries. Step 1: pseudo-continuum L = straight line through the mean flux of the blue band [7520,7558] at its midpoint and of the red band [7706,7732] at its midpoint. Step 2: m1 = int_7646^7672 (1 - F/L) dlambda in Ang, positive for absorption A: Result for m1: 0.9 Ang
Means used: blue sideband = 44.5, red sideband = 42.9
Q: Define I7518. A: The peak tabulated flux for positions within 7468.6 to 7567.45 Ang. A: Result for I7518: 46.79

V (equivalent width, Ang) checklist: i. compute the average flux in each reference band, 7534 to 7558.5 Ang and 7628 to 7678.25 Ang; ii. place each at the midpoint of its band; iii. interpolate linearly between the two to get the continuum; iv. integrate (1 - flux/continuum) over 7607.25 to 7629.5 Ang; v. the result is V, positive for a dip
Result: -0.53 Ang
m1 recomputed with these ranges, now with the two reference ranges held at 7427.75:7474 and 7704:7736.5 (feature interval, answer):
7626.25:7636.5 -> -0.4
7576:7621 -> -1.2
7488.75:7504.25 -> 0.1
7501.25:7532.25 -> -0.2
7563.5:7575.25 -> 0.0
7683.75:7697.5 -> 0.0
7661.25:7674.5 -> 0.5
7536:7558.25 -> -0.3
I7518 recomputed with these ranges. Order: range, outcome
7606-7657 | 48.83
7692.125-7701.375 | 45.51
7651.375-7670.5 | 44.18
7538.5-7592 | 46.17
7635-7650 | 44.32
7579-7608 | 48.62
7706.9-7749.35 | 44.92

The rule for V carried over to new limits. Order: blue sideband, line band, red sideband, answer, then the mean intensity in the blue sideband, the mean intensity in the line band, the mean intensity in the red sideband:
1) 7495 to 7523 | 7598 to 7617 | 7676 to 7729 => -1.4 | 44.1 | 46.6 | 42.8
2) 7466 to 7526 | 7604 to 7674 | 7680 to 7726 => -0.5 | 44.3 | 43.5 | 42.7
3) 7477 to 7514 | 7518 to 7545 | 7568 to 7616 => -0.1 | 44.2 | 44.6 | 44.7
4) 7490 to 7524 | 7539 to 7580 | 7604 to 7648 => 0.2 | 44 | 44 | 44.4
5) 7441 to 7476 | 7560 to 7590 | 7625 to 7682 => 0.2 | 44.3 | 43.3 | 43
